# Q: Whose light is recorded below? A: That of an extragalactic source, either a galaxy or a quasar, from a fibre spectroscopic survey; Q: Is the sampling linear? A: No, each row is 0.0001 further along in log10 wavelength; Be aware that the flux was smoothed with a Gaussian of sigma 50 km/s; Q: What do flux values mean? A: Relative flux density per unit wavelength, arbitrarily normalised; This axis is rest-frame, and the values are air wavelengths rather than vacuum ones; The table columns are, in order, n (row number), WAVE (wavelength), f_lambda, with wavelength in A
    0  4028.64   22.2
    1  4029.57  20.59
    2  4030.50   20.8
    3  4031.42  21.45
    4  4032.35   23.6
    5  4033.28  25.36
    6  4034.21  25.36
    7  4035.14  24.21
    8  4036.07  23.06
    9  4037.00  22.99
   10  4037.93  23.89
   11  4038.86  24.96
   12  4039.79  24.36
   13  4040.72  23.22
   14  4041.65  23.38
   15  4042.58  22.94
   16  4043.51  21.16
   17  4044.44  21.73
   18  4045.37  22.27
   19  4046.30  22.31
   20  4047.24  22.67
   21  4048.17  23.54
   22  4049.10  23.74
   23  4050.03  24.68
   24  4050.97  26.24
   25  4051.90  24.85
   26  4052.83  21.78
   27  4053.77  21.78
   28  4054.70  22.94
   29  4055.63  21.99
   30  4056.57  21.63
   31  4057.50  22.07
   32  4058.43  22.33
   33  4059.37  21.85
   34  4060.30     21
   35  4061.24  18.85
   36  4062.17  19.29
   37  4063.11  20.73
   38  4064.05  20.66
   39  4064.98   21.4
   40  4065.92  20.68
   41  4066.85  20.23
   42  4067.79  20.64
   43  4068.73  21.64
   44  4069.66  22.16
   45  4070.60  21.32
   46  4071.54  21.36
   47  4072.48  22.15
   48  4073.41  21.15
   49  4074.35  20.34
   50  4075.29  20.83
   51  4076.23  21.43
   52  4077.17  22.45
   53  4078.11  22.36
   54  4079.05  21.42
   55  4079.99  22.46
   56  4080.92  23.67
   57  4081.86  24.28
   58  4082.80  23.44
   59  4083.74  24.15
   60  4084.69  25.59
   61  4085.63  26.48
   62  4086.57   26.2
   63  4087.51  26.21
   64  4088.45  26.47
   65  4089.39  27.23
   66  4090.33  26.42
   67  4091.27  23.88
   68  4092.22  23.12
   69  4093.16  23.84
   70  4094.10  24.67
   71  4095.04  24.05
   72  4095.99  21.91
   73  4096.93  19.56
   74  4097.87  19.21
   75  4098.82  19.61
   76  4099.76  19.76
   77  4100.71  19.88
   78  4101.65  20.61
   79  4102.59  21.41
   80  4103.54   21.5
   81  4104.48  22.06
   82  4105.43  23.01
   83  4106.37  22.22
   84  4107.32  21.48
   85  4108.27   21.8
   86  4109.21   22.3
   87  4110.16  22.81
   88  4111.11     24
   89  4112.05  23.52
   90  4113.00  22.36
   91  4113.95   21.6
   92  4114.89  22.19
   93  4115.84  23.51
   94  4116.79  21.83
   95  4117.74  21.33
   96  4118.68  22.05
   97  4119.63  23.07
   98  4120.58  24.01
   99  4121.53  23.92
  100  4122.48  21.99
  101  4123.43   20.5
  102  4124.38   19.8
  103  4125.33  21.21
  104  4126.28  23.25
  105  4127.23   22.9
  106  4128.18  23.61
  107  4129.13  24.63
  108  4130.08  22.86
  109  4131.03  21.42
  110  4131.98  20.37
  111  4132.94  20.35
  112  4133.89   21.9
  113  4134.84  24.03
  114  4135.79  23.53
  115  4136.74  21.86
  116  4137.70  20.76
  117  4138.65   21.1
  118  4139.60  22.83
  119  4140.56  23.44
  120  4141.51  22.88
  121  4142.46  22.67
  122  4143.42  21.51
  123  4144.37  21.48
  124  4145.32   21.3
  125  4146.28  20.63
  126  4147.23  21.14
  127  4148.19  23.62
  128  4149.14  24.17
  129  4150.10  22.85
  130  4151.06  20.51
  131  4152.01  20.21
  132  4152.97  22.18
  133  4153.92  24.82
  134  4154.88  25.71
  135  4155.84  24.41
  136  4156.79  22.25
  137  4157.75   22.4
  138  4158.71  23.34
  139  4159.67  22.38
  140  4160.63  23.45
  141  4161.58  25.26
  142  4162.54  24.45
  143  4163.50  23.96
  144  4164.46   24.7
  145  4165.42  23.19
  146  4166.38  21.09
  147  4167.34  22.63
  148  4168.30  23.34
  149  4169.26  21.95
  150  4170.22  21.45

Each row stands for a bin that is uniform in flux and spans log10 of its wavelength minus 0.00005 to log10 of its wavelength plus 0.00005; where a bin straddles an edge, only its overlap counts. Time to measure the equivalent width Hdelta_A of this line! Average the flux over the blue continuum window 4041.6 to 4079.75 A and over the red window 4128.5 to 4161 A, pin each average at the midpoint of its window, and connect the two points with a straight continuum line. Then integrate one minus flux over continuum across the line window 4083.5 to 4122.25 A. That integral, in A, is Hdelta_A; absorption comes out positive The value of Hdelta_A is -1.3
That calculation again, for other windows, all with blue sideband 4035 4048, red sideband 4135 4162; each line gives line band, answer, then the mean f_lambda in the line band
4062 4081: 1.3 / 21.3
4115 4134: 0.4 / 22.2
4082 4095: -1.3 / 25.1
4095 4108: 1.0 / 21.1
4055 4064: 0.7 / 21.1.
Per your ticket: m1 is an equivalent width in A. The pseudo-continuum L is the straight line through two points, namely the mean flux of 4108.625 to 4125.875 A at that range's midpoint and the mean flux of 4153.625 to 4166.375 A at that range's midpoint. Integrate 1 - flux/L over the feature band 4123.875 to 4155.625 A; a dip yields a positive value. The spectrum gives 1.1 A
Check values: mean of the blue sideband 22.3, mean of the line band 22.3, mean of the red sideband 23.7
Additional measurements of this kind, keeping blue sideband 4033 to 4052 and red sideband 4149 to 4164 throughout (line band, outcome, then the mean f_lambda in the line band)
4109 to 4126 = 0.7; 22.3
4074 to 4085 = 0.4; 22.7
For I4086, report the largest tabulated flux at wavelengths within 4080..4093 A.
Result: 27.23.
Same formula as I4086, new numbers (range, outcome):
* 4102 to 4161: 25.71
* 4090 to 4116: 26.42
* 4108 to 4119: 24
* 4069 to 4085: 25.59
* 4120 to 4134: 24.63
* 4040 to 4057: 26.24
